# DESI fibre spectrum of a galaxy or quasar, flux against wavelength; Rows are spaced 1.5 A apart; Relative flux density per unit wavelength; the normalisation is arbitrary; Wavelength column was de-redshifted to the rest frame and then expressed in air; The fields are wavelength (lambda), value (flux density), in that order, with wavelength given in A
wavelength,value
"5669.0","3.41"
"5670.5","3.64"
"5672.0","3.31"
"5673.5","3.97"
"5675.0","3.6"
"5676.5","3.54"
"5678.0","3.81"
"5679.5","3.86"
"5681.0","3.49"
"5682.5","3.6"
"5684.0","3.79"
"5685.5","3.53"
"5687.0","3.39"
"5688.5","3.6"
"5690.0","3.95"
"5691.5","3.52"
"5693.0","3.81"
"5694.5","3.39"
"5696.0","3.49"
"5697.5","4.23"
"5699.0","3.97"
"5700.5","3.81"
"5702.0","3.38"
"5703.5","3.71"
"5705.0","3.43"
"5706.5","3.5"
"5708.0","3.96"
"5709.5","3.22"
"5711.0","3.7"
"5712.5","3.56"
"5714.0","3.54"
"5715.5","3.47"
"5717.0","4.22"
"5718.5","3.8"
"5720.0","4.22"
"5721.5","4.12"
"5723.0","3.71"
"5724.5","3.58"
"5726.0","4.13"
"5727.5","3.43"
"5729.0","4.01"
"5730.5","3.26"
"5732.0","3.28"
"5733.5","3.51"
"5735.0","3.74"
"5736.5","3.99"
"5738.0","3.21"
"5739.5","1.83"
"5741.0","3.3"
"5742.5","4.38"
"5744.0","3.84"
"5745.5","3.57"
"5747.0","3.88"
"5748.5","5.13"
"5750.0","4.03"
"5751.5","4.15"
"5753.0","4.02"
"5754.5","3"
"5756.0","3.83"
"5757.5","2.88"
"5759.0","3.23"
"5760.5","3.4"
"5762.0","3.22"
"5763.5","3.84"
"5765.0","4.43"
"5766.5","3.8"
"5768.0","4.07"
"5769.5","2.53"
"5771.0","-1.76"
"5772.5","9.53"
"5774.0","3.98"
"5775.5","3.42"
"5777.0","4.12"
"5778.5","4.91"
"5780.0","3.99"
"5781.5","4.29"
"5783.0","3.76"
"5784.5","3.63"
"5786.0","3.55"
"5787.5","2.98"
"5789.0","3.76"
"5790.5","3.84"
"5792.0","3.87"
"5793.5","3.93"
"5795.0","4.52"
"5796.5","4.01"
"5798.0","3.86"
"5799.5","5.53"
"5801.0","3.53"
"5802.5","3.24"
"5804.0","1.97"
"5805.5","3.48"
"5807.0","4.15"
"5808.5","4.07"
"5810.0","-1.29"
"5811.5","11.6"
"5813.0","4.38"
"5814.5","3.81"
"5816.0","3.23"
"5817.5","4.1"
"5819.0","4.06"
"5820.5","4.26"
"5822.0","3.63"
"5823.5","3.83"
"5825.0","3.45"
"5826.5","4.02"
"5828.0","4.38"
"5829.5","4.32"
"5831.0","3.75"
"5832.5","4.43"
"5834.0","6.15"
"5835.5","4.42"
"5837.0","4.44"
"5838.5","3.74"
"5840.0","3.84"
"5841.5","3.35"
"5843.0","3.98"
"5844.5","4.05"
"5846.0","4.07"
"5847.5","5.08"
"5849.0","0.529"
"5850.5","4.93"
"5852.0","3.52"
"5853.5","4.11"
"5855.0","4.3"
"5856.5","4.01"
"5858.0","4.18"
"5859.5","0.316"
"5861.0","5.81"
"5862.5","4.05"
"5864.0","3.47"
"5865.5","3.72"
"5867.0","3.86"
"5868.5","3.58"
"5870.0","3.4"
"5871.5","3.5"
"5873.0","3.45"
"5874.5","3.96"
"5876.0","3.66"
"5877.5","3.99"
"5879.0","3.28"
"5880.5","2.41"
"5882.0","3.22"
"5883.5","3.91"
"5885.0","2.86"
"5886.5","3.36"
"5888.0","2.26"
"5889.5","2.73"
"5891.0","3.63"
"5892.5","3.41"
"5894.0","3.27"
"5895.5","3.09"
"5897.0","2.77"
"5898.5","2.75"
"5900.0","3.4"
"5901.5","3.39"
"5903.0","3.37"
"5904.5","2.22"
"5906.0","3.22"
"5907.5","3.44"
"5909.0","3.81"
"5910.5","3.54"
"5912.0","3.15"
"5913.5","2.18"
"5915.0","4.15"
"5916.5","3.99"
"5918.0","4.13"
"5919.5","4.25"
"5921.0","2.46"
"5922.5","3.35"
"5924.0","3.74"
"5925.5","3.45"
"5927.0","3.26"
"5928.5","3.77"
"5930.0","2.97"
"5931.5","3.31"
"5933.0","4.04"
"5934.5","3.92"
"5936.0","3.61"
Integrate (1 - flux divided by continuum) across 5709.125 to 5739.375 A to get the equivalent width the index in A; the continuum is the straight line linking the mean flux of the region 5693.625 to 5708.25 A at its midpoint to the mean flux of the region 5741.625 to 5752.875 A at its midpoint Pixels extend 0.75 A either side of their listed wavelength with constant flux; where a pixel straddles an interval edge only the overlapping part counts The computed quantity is 1.9 A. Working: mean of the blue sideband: 3.68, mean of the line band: 3.65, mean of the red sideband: 4.12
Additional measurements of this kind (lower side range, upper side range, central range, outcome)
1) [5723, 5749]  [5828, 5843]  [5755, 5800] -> 0.98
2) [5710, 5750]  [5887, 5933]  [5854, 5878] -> -2.18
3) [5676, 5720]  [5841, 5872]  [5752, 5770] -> 0.71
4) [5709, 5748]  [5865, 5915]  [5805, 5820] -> -3.12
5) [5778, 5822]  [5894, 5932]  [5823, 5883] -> -2.46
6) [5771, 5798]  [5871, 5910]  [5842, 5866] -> -1.55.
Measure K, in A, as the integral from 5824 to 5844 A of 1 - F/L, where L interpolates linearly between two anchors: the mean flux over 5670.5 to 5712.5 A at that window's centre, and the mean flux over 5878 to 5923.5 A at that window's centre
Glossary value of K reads -4.74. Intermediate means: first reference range 3.65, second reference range 3.24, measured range 4.17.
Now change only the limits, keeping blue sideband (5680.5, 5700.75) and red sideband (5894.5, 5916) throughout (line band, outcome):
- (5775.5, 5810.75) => -1.89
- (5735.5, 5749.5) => -0.50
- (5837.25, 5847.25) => -1.79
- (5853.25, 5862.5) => -1.39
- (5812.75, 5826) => -1.79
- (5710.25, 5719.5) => -0.26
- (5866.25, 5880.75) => -1.27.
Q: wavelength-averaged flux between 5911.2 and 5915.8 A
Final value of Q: 3.17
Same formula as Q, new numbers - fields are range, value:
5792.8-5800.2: 4.37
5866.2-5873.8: 3.56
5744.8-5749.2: 4.19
